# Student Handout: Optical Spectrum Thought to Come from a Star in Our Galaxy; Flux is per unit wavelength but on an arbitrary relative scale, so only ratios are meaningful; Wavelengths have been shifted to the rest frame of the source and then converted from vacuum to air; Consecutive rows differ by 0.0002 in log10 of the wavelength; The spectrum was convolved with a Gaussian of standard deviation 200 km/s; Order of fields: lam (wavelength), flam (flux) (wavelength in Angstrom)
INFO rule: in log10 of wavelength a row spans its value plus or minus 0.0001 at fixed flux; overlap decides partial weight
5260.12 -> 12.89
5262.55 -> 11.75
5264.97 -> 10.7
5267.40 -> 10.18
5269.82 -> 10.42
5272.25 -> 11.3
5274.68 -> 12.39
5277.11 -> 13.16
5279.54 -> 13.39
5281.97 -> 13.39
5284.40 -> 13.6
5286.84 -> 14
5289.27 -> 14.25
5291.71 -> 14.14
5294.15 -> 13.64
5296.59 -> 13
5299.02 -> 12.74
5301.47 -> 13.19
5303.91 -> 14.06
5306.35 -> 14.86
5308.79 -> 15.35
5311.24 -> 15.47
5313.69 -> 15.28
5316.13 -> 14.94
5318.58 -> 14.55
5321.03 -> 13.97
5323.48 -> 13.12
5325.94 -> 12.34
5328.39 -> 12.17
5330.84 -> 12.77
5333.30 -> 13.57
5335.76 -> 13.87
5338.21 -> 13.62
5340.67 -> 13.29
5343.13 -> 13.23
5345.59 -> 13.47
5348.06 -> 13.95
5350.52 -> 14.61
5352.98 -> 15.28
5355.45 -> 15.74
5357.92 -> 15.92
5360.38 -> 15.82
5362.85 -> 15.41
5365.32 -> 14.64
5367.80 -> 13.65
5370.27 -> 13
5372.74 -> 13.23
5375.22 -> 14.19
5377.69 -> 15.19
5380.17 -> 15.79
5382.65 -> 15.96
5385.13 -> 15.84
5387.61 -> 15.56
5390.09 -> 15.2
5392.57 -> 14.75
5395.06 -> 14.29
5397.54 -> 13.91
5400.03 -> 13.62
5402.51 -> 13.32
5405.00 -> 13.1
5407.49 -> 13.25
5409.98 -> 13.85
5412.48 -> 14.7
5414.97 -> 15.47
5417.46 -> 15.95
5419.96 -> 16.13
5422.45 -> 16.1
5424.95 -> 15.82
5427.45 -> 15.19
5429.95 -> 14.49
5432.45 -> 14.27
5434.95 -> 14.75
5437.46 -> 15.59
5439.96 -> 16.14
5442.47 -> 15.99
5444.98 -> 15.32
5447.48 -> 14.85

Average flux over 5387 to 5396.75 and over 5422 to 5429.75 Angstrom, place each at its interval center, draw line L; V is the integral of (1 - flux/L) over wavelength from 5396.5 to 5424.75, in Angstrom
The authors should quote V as 1.3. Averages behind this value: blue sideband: 14.9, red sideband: 15.5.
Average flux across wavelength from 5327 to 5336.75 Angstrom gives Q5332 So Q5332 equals 13.1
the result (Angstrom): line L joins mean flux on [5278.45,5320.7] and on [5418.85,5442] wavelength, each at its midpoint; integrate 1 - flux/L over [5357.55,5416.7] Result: 1.6 Angstrom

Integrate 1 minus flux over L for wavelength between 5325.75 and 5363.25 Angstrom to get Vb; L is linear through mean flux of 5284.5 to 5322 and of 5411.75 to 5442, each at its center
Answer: 1.4 Angstrom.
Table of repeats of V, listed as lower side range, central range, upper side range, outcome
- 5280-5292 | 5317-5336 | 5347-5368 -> 1.6 Angstrom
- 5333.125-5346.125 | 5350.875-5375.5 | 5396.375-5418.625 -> -1.8 Angstrom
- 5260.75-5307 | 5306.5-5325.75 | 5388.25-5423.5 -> -1.8 Angstrom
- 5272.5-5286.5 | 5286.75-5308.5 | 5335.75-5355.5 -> -0.7 Angstrom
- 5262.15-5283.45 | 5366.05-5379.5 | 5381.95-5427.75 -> 0.1 Angstrom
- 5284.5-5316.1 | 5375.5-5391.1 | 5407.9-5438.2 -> -0.7 Angstrom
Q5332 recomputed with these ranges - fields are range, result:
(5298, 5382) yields 14.2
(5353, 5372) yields 14.9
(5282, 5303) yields 13.6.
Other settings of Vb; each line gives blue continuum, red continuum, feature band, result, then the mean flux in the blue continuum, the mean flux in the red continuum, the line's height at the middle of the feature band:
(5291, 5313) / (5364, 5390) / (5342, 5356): 0.2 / 14.1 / 14.7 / 14.5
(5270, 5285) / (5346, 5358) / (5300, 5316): -1.3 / 12.7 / 14.9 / 13.6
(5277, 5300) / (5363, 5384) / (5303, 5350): 0.3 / 13.6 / 14.5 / 14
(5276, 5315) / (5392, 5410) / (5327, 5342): 0.7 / 14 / 13.7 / 13.9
